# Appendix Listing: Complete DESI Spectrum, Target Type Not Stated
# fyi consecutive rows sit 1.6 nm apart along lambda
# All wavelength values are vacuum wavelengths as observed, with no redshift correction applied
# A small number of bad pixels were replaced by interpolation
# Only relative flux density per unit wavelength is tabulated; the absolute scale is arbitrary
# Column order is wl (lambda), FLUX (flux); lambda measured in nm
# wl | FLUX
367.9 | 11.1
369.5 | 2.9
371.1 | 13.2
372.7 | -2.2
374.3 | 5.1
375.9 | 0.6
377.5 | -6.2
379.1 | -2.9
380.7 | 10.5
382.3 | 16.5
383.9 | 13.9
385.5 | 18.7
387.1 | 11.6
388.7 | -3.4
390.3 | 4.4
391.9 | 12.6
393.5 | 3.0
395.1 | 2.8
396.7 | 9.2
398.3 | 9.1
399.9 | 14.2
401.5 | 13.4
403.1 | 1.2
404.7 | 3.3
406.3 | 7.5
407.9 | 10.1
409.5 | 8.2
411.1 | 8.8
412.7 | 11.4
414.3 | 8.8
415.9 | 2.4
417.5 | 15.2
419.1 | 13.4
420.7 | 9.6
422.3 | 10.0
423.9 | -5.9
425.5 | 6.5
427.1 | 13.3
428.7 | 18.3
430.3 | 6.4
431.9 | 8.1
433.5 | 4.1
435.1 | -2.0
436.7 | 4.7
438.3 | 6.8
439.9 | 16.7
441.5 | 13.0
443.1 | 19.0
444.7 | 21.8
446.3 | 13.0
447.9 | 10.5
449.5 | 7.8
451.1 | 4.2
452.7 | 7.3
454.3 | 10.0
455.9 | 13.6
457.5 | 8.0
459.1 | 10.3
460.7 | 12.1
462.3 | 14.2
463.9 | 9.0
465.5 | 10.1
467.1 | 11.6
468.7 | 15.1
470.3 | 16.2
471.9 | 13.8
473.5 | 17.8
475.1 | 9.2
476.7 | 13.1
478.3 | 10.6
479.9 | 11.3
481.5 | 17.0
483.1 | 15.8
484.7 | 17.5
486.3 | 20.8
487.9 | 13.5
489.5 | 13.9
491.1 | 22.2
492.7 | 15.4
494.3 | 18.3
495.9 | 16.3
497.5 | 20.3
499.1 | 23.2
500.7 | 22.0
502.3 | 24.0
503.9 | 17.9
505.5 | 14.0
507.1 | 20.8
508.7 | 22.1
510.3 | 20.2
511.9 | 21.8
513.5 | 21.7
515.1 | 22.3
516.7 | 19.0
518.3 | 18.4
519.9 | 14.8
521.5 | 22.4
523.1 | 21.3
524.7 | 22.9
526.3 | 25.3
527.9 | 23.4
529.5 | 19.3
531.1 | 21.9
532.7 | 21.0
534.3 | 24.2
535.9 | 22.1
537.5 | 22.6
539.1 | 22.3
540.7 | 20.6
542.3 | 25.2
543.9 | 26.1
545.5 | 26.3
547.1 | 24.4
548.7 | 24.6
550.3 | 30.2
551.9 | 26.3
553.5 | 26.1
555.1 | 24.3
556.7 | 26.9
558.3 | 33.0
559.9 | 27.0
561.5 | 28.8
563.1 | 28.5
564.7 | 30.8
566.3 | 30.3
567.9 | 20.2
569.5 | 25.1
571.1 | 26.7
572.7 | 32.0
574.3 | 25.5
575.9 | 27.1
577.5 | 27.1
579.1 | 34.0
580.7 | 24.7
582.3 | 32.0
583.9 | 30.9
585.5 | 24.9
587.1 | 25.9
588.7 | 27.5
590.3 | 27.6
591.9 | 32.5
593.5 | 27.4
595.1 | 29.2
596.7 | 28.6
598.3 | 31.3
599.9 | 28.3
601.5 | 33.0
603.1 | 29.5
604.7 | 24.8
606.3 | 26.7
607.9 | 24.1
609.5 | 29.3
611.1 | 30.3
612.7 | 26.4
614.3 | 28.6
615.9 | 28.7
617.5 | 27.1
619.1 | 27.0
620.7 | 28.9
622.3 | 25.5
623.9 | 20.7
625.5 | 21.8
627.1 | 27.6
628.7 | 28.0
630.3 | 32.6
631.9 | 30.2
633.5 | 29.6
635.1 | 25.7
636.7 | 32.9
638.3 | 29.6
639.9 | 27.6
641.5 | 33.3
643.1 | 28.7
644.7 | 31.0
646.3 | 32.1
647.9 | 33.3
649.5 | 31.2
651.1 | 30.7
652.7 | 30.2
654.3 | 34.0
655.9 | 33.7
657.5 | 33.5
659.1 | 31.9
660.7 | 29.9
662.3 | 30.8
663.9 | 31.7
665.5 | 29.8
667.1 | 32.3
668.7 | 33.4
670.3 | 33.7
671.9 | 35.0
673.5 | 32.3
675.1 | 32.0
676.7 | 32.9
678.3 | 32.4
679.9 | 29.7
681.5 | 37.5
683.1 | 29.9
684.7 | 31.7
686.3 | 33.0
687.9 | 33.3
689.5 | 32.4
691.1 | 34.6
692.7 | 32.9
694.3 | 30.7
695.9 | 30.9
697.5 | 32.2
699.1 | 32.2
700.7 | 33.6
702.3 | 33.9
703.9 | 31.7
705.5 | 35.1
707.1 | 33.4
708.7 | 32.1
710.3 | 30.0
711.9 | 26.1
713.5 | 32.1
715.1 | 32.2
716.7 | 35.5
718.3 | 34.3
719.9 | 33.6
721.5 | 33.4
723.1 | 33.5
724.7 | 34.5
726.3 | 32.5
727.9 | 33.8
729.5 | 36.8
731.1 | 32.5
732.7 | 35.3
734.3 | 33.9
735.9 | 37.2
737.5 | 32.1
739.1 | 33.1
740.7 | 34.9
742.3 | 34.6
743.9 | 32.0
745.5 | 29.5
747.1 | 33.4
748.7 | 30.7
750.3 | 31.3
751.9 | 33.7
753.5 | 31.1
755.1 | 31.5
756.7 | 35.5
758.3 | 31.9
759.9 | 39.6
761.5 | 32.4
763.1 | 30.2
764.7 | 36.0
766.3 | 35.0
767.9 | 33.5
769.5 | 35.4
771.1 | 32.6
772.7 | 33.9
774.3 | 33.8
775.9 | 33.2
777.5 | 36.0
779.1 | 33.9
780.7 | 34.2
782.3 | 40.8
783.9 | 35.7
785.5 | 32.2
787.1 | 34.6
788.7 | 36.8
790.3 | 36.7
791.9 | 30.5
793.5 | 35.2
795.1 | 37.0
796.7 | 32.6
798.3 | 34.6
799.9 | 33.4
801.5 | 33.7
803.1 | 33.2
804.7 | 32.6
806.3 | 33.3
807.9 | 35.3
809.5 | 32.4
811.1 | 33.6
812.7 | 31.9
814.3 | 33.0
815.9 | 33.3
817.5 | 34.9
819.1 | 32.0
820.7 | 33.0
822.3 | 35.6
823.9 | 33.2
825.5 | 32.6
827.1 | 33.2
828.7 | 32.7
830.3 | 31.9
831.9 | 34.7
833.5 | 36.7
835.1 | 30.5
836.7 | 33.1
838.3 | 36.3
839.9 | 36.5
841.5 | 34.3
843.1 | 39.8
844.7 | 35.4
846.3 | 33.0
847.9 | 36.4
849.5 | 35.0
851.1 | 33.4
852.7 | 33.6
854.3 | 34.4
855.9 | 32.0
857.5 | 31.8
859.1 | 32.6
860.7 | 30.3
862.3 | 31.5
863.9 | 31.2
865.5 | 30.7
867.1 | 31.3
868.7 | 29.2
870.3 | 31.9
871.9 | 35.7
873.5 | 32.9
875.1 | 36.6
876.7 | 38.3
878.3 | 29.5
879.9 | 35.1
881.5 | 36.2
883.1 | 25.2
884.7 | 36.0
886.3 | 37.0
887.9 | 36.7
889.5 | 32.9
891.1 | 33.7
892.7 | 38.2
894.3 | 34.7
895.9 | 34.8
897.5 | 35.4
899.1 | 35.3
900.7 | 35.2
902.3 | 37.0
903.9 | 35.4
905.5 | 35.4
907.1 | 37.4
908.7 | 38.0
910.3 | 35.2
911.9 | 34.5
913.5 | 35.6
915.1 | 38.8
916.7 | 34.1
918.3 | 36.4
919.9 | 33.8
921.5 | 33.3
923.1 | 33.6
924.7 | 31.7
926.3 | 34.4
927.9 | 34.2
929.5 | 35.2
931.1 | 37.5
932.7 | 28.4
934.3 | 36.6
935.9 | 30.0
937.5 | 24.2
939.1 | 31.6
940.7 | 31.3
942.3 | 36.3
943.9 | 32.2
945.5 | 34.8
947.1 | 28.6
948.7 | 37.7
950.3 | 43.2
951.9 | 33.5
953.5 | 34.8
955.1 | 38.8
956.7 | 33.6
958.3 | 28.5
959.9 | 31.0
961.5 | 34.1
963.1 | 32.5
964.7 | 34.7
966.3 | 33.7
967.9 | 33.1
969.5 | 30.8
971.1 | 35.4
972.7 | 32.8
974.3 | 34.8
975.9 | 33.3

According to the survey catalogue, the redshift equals 0.207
